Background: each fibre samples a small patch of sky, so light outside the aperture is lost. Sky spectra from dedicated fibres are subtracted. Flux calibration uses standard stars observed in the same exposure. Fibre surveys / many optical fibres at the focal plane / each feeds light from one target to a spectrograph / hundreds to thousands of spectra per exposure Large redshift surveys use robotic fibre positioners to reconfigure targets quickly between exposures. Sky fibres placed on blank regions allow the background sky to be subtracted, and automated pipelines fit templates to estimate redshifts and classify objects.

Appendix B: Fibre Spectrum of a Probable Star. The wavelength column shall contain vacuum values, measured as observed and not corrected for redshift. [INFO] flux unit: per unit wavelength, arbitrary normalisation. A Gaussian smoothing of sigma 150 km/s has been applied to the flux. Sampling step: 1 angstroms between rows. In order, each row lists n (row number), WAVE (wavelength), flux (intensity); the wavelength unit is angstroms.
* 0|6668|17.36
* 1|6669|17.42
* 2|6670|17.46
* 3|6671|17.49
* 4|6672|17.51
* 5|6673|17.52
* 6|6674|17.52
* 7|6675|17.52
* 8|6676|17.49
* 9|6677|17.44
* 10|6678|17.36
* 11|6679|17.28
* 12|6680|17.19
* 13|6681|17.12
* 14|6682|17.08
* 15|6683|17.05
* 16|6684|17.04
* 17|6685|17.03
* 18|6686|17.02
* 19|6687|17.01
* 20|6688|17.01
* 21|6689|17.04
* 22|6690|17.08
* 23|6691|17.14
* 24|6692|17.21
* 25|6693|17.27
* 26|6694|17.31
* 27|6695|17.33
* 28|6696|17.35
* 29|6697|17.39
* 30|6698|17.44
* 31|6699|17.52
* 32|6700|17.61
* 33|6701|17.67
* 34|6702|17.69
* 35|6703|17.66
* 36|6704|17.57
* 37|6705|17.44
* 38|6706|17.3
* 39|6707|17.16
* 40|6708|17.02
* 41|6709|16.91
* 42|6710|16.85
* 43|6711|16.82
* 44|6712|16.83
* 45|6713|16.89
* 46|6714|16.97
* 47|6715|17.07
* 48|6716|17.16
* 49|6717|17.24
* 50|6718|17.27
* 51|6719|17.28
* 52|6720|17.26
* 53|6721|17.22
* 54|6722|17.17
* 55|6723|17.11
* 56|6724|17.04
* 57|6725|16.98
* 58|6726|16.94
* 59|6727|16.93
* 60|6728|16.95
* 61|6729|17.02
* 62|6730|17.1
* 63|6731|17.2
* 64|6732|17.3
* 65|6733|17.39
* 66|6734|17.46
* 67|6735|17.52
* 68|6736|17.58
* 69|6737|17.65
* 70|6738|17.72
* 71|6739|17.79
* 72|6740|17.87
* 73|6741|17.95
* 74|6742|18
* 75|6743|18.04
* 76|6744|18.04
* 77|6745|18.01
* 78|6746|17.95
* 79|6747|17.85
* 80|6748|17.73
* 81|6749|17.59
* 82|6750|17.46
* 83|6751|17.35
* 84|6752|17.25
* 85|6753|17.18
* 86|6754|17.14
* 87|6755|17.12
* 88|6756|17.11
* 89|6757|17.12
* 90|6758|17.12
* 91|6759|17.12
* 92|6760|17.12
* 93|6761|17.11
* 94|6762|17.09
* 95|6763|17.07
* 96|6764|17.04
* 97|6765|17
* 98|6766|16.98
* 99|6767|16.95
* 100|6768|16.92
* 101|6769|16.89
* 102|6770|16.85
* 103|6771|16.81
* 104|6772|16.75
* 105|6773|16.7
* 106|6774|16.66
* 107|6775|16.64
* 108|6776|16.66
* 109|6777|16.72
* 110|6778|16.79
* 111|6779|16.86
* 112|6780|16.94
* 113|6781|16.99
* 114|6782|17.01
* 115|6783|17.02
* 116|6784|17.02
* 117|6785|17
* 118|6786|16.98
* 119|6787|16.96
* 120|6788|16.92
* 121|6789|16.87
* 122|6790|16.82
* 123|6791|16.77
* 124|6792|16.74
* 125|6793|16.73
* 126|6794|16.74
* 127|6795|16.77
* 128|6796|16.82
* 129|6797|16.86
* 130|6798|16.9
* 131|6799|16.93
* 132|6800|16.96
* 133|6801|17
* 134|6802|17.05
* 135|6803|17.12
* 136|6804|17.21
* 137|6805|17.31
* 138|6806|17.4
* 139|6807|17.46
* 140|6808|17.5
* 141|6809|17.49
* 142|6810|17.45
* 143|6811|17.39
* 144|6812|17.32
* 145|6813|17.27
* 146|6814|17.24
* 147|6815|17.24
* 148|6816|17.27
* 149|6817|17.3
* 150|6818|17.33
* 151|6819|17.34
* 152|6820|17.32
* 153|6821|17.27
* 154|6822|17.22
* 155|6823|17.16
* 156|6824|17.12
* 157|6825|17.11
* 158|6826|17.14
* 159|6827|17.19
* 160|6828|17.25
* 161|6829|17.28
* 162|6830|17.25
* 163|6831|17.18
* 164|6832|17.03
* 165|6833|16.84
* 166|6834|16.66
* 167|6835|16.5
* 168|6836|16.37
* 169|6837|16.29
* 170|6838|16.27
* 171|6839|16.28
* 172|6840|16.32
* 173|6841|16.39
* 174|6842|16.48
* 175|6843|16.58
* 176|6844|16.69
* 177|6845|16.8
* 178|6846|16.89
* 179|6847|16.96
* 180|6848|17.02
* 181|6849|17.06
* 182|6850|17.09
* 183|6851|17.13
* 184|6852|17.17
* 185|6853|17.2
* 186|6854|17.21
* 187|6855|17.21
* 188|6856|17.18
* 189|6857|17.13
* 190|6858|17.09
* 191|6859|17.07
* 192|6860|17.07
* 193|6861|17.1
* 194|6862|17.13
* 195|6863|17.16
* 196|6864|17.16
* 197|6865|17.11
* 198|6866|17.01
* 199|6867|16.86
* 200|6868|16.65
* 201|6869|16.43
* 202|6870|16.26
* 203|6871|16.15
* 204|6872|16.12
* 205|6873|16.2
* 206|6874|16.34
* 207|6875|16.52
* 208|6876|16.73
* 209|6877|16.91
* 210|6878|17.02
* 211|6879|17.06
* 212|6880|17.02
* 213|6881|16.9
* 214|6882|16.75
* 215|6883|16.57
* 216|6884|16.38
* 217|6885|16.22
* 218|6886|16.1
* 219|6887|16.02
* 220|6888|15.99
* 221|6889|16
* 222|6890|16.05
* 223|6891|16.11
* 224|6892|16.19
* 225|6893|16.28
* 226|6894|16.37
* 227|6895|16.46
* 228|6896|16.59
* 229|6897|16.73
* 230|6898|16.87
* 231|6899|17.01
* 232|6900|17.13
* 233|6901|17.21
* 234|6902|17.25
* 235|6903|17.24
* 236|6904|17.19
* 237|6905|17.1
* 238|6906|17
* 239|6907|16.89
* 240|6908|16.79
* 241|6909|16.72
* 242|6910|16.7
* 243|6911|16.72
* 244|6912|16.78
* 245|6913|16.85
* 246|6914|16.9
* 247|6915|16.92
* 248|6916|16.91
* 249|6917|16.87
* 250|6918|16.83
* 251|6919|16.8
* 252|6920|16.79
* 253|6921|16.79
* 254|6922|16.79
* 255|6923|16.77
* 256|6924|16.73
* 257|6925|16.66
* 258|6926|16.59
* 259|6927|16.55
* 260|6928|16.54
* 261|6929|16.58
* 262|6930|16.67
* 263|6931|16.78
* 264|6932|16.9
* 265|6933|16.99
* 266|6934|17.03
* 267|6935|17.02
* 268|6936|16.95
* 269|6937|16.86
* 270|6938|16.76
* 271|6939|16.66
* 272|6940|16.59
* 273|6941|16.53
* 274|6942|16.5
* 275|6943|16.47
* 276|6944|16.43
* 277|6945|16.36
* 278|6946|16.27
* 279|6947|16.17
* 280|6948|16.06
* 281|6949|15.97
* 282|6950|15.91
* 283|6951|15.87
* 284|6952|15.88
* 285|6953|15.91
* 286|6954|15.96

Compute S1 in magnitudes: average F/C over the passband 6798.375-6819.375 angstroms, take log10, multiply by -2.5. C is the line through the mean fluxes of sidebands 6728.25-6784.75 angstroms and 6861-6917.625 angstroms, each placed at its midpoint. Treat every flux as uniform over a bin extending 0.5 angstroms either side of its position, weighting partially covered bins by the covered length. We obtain -0.02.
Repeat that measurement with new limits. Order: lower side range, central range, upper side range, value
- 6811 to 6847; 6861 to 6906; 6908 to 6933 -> 0.012 mag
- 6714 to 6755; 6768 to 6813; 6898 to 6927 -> 0.017 mag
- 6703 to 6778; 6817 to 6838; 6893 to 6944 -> -0.001 mag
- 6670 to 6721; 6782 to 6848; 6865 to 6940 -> -0.004 mag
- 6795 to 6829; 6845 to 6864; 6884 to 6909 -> -0.012 mag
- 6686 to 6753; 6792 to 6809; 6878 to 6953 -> 0.000 mag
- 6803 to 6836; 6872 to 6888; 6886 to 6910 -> 0.015 mag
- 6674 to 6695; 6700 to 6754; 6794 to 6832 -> -0.011 mag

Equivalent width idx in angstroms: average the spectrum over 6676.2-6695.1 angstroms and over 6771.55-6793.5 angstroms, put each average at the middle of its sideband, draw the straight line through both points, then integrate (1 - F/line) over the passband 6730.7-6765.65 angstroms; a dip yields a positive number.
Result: -1.0 angstroms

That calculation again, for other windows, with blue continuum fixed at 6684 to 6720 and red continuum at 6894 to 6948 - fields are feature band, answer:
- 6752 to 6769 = 0.0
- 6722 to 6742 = -0.2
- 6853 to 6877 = 0.1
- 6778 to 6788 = 0.0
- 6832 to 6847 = 0.3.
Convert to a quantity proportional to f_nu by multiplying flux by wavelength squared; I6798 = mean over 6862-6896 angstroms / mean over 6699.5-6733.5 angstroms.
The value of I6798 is 1.01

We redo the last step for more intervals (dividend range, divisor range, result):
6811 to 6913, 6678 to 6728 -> 1.03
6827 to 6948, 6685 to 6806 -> 1.02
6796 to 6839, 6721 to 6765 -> 1.01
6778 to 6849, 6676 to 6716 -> 1.02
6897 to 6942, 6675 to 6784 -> 1.03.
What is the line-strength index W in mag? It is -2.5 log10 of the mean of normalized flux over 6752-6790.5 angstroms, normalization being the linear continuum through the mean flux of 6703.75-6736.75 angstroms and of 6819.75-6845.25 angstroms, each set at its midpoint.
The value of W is 0.00 mag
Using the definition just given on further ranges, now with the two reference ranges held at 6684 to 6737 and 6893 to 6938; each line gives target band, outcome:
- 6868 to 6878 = 0.03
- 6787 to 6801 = 0.01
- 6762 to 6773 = 0.01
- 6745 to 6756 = -0.02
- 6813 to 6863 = 0.00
